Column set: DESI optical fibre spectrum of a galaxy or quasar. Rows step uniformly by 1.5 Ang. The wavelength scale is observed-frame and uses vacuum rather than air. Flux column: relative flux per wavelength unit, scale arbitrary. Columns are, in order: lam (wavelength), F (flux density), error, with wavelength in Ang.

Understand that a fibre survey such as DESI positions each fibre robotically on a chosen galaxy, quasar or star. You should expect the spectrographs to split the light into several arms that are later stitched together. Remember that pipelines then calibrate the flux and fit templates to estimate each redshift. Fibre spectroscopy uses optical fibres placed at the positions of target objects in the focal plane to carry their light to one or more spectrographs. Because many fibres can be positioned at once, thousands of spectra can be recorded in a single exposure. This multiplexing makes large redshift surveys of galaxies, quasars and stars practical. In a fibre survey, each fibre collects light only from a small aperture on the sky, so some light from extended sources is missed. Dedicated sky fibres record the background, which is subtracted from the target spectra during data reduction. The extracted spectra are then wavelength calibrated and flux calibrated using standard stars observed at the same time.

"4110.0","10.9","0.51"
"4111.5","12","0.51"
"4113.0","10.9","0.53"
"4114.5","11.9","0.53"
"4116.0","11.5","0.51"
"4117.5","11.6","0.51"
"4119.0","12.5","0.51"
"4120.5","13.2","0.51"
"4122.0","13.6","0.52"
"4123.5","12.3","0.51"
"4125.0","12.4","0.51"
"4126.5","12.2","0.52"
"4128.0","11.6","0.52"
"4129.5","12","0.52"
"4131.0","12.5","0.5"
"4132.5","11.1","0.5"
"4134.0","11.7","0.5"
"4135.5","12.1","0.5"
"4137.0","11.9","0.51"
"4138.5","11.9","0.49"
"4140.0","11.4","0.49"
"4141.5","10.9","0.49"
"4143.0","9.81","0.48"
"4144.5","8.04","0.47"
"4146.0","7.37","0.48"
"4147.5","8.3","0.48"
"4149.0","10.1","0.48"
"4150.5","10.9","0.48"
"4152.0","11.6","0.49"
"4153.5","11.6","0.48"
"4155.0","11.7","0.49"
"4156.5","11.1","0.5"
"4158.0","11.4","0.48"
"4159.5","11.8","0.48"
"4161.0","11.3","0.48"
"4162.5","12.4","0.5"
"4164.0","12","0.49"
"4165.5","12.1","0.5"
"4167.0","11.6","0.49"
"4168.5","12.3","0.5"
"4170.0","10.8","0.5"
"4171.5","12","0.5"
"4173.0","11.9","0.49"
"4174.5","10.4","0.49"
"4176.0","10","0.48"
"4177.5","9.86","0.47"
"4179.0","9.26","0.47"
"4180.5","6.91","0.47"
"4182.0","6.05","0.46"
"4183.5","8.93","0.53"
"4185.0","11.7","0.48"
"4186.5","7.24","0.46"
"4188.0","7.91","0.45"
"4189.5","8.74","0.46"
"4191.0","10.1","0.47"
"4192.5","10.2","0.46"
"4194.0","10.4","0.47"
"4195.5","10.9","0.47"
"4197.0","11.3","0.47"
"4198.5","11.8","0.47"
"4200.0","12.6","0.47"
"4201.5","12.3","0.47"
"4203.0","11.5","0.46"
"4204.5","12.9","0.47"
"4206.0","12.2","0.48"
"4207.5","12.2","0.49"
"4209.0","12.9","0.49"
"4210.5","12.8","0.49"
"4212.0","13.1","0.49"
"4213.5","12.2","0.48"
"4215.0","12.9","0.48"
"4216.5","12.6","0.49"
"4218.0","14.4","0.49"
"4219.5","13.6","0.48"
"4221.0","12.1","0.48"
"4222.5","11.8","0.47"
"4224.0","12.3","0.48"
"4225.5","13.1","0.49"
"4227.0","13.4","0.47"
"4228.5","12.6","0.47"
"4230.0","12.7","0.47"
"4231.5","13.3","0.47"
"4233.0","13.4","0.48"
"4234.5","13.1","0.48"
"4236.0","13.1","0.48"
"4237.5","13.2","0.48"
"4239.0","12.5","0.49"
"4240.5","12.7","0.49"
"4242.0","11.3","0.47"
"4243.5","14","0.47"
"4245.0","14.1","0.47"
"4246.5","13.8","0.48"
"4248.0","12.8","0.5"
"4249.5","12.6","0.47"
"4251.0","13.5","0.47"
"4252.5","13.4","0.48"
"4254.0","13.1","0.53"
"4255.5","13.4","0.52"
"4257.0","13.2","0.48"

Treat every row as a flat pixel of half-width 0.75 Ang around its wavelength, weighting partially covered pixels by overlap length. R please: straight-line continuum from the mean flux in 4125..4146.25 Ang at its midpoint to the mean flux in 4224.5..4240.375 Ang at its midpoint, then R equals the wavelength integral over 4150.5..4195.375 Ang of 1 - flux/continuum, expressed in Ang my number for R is 5.2 Ang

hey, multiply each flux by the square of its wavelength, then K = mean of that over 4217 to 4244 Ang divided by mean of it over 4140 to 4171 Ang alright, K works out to 1.2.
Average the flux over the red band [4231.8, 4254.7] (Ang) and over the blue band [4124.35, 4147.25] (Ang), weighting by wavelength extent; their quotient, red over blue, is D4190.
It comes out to 1.19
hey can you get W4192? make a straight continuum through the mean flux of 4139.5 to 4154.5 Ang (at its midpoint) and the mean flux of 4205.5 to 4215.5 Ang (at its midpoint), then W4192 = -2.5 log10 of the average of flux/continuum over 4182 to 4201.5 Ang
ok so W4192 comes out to 0.18 mag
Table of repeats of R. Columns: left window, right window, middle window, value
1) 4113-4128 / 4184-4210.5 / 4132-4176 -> 2.4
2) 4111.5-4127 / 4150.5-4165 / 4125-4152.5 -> 2.4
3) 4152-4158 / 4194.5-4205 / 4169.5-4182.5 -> 2.1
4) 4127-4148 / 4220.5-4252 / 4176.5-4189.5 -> 3.6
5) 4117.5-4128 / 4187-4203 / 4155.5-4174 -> -0.5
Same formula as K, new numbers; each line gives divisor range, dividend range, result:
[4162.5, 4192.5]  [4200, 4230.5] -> 1.28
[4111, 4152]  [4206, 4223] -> 1.17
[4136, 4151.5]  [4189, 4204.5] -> 1.13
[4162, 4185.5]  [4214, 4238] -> 1.27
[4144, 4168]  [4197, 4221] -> 1.19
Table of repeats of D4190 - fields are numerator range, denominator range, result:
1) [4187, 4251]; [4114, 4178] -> 1.08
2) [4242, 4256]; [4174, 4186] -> 1.47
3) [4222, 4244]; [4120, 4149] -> 1.14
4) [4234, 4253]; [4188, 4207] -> 1.18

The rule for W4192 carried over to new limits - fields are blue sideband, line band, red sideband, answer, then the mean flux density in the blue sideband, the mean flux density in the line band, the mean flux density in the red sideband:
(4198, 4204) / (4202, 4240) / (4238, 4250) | -0.024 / 12.1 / 12.8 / 13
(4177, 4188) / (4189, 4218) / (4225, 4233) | -0.126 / 8.49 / 11.9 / 13.1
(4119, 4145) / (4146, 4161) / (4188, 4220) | 0.096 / 11.7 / 10.8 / 11.9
